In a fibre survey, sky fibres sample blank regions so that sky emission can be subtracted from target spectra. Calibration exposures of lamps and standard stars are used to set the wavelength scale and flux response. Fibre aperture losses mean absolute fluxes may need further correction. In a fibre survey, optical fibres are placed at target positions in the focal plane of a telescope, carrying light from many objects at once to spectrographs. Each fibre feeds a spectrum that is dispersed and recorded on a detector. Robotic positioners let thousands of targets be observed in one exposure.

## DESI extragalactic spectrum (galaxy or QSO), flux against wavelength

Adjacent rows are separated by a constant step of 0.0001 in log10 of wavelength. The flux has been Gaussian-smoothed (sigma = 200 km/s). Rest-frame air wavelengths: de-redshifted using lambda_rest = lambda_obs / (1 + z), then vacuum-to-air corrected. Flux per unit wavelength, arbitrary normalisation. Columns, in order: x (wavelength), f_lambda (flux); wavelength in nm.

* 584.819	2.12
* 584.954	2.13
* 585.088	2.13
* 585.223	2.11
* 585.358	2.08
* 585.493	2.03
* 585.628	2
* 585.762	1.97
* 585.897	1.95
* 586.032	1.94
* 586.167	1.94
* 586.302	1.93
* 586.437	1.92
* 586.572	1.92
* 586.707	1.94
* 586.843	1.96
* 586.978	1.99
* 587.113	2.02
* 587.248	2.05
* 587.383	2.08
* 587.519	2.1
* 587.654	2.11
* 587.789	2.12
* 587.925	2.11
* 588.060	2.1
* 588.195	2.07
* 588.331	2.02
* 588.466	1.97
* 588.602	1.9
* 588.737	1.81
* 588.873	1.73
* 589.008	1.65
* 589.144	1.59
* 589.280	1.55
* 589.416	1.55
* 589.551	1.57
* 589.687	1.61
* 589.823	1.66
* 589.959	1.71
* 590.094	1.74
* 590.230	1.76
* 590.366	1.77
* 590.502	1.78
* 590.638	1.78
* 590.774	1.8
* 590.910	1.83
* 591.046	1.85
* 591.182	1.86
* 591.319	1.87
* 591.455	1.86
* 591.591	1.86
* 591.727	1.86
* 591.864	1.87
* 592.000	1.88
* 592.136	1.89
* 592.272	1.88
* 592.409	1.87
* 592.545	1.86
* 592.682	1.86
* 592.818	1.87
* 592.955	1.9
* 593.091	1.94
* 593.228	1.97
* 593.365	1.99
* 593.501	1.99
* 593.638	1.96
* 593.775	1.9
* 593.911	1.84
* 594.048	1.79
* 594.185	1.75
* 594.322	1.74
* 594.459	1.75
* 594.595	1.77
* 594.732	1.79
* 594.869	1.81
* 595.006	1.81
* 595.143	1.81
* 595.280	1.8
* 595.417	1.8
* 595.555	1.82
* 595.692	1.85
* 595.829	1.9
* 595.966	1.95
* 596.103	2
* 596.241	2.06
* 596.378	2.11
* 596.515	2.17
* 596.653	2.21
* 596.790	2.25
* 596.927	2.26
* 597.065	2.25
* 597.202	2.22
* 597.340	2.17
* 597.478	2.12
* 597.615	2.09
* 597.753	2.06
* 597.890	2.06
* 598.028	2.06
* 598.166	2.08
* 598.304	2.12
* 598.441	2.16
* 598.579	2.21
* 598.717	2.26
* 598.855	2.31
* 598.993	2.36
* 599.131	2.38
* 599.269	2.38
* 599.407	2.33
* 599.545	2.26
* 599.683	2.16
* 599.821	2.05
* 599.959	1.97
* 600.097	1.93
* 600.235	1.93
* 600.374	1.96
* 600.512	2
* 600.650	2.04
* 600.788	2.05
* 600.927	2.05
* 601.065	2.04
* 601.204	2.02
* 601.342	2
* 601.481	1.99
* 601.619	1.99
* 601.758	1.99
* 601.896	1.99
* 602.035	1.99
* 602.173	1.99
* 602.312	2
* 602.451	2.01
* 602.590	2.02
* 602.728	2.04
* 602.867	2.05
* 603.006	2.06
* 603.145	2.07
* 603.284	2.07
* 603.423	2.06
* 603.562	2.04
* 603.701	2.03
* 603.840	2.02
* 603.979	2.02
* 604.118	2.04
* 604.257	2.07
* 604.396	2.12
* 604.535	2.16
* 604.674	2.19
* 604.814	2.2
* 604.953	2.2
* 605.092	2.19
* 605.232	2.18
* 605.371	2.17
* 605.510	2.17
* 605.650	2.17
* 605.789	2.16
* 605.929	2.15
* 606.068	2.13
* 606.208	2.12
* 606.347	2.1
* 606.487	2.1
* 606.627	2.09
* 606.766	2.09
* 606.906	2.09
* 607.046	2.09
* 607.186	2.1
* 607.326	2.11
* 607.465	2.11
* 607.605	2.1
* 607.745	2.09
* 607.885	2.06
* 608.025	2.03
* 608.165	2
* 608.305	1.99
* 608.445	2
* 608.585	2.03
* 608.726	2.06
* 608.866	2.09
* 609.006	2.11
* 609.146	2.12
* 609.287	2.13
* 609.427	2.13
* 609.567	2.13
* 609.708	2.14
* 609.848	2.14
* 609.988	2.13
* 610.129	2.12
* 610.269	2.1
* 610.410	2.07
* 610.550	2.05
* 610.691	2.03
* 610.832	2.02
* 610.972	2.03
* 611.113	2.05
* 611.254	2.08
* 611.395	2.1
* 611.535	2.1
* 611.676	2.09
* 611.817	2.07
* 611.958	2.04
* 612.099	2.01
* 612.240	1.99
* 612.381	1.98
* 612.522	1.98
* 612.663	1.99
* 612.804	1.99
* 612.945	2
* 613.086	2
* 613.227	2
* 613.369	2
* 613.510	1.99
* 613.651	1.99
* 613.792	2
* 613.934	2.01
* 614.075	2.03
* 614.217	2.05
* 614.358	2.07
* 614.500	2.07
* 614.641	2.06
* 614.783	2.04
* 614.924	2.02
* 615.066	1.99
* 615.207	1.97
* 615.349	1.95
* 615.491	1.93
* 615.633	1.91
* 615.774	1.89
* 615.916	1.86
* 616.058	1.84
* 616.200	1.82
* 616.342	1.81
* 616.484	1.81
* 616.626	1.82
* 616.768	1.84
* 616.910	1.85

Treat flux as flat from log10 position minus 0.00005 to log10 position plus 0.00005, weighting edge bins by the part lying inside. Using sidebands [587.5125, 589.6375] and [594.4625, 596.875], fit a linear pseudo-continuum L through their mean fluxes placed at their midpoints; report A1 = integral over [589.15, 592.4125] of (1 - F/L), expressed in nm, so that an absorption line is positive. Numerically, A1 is 0.20 nm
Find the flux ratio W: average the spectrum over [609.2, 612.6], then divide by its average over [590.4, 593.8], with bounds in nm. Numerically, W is 1.10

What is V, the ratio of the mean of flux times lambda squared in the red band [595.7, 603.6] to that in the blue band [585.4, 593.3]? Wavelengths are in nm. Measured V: 1.15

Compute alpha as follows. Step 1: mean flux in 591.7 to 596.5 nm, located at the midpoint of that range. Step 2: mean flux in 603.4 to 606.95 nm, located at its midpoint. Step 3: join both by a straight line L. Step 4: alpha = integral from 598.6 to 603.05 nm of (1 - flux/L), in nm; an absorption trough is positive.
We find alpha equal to -0.13 nm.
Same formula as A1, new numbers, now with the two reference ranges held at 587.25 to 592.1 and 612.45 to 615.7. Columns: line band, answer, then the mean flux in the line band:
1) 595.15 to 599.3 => -0.475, 2.11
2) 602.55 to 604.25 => -0.099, 2.05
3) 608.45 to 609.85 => -0.094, 2.1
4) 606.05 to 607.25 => -0.090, 2.1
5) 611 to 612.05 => -0.046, 2.07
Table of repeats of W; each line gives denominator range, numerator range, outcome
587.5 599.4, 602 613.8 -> 1.07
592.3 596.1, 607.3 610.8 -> 1.12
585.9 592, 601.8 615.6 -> 1.11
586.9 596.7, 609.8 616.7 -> 1.07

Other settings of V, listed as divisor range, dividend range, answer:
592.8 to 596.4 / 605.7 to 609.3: 1.16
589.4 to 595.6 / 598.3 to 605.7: 1.19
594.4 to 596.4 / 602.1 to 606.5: 1.16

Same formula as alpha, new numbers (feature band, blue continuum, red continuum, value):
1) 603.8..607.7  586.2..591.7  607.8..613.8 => -0.226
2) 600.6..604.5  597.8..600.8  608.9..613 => 0.162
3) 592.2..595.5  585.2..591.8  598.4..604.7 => 0.189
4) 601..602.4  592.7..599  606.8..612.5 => 0.020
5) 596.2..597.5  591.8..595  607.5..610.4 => -0.187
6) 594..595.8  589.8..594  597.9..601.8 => 0.145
